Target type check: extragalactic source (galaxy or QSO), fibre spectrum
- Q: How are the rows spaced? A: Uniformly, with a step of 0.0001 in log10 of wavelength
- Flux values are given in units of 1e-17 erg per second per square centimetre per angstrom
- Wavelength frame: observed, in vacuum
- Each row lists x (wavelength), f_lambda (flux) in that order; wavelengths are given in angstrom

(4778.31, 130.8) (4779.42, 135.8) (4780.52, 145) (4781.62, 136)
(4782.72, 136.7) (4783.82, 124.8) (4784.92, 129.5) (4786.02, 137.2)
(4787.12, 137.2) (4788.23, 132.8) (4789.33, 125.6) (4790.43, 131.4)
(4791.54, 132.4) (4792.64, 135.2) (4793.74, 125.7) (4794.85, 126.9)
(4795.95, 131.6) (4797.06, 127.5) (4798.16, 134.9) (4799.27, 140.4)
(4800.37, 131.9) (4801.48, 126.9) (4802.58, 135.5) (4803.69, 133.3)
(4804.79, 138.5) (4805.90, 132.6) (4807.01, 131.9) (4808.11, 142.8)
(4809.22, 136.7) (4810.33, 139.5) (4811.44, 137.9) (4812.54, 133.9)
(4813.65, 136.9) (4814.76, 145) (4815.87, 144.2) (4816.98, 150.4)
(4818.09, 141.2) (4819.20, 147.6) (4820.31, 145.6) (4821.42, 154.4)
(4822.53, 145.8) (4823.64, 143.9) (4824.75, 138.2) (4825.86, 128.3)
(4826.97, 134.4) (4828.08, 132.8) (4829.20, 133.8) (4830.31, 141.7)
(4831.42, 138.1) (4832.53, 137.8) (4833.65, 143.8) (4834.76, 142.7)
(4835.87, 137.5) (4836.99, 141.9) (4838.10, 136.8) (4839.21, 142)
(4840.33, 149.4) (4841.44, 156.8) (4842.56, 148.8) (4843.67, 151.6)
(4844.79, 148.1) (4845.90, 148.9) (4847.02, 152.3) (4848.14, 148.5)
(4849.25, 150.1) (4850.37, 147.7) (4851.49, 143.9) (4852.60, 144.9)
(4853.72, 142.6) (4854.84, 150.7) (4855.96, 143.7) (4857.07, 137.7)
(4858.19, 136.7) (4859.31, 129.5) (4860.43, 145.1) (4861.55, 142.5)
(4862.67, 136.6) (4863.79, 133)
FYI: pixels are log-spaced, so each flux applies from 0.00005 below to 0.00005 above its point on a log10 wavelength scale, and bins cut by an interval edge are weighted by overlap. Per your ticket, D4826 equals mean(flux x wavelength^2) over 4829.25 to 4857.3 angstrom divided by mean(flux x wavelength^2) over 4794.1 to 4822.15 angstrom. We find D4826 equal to 1.07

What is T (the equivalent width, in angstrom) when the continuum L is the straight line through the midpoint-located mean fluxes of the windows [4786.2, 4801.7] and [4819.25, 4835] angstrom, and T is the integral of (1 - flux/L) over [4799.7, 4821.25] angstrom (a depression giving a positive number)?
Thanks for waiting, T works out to -0.5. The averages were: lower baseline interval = 132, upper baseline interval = 140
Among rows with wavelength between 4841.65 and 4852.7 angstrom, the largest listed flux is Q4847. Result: 152.3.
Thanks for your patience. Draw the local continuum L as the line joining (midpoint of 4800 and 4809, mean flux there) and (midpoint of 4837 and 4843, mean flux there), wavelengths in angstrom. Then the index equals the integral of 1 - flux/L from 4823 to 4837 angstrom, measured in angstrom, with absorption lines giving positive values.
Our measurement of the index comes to 0.5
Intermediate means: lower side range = 134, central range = 138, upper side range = 146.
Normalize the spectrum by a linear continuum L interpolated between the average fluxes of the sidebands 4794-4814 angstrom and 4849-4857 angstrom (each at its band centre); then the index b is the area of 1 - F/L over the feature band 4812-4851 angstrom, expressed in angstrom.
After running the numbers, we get -0.79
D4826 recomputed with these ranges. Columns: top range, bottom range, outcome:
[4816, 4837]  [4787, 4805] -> 1.08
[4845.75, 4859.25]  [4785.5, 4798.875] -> 1.13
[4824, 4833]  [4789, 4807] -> 1.04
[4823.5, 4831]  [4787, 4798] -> 1.06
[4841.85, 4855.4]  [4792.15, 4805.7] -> 1.14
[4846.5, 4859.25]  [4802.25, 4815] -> 1.08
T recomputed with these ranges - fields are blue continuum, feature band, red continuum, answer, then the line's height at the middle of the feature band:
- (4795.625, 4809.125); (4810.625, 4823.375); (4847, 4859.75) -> -0.6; 137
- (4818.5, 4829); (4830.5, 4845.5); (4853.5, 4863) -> -0.4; 141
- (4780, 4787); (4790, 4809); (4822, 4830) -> 0.4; 136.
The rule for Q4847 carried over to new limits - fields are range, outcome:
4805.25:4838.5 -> 154.4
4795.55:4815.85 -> 145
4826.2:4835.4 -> 143.8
